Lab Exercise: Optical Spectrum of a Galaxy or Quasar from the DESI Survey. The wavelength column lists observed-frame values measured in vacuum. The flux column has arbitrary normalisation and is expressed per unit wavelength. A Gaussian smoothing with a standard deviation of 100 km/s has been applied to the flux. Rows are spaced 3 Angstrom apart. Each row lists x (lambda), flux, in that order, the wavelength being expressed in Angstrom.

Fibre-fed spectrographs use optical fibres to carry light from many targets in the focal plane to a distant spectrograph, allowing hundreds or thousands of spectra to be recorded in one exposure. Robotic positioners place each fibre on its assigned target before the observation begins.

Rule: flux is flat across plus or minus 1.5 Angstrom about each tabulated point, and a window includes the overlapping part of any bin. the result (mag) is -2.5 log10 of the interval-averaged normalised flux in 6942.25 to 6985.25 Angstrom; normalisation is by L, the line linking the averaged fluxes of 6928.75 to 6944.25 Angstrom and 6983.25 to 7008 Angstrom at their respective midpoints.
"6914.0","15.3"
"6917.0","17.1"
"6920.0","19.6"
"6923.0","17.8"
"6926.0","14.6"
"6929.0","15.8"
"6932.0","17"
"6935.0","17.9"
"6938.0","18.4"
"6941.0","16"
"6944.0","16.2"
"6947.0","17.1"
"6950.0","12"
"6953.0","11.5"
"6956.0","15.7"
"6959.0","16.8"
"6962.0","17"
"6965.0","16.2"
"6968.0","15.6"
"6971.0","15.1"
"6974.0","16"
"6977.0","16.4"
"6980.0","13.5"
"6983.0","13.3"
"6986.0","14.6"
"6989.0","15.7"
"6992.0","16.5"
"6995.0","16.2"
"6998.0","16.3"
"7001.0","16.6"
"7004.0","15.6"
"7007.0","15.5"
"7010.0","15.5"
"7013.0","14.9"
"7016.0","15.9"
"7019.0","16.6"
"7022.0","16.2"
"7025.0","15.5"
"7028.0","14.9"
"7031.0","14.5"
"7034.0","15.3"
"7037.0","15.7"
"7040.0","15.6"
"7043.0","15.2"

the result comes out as 0.09 mag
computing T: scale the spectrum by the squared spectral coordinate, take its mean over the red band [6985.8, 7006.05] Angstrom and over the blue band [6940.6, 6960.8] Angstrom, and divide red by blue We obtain 1.08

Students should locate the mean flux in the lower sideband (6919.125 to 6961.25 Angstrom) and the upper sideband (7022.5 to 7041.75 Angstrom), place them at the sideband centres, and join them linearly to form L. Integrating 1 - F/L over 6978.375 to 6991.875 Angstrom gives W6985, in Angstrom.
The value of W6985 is 1.0 Angstrom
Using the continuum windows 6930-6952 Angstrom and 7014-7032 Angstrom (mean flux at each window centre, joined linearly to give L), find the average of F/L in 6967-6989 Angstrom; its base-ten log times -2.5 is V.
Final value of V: 0.07 mag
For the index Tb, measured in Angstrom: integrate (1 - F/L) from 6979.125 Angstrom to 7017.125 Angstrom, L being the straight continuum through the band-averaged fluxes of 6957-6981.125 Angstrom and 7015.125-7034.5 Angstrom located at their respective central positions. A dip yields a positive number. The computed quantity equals 0.7 Angstrom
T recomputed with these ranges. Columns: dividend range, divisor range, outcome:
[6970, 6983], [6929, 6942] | 0.88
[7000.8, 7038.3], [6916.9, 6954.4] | 0.98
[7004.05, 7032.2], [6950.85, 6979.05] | 1.02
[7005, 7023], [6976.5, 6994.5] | 1.06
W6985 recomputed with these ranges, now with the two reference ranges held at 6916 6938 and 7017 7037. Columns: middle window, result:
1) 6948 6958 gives 1.97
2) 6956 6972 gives 0.44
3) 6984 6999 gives 0.33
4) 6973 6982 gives 0.66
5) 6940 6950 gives 0.66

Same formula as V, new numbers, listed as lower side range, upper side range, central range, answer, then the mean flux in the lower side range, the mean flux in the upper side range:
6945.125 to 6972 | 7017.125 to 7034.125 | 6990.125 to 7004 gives -0.06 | 15.2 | 15.5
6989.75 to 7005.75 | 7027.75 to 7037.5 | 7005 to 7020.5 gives 0.00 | 16.2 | 15.1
